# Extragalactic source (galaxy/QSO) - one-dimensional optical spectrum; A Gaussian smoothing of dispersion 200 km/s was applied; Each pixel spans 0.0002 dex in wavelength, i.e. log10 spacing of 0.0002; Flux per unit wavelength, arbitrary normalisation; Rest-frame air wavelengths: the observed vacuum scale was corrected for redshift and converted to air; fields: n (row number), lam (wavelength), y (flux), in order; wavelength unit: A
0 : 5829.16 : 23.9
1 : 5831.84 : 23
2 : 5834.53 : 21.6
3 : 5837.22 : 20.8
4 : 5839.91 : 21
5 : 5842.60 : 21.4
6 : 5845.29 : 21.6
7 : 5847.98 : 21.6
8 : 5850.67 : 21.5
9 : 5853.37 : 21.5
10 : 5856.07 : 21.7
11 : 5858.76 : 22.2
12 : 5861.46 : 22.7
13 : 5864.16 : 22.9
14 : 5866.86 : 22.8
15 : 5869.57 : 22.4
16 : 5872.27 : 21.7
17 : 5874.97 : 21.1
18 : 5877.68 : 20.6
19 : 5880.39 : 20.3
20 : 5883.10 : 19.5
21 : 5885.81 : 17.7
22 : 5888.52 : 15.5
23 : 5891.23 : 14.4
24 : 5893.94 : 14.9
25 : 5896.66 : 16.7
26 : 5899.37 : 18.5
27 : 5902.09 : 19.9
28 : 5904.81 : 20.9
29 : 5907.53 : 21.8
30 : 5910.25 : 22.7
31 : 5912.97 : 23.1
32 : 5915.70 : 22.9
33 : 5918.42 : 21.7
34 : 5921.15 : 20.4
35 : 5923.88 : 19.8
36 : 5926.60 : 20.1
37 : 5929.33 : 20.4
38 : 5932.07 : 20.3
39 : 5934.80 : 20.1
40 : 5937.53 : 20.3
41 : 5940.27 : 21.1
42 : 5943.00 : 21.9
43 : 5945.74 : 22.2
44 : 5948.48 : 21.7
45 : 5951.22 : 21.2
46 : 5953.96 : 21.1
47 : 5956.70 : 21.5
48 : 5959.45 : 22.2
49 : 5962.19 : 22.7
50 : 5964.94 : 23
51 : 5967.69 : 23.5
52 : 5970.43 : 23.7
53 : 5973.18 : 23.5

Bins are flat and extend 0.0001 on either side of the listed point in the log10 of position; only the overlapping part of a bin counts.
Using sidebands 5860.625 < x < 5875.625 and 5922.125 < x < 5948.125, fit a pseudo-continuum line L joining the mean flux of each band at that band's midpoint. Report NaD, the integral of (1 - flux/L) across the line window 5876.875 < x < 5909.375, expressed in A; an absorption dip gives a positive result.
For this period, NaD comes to 4.9 A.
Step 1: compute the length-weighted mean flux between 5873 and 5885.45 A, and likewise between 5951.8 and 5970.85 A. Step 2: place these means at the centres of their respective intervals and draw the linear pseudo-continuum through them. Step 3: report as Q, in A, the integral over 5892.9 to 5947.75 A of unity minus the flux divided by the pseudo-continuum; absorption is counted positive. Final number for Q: 2.1 A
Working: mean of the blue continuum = 20.2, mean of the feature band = 20.5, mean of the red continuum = 22.4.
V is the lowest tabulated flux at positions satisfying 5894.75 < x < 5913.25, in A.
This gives 16.7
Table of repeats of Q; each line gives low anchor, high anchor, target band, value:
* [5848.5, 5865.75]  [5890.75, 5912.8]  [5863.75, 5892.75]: 1.4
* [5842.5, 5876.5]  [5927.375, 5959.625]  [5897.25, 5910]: 0.7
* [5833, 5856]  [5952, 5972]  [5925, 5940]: 1.3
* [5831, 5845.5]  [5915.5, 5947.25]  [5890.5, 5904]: 2.5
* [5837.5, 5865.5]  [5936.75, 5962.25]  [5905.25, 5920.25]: -0.4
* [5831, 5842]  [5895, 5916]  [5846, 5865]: -0.6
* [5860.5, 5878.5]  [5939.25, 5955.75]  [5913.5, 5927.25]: 0.4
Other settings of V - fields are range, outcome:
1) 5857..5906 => 14.4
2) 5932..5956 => 20.1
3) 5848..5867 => 21.5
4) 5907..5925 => 19.8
